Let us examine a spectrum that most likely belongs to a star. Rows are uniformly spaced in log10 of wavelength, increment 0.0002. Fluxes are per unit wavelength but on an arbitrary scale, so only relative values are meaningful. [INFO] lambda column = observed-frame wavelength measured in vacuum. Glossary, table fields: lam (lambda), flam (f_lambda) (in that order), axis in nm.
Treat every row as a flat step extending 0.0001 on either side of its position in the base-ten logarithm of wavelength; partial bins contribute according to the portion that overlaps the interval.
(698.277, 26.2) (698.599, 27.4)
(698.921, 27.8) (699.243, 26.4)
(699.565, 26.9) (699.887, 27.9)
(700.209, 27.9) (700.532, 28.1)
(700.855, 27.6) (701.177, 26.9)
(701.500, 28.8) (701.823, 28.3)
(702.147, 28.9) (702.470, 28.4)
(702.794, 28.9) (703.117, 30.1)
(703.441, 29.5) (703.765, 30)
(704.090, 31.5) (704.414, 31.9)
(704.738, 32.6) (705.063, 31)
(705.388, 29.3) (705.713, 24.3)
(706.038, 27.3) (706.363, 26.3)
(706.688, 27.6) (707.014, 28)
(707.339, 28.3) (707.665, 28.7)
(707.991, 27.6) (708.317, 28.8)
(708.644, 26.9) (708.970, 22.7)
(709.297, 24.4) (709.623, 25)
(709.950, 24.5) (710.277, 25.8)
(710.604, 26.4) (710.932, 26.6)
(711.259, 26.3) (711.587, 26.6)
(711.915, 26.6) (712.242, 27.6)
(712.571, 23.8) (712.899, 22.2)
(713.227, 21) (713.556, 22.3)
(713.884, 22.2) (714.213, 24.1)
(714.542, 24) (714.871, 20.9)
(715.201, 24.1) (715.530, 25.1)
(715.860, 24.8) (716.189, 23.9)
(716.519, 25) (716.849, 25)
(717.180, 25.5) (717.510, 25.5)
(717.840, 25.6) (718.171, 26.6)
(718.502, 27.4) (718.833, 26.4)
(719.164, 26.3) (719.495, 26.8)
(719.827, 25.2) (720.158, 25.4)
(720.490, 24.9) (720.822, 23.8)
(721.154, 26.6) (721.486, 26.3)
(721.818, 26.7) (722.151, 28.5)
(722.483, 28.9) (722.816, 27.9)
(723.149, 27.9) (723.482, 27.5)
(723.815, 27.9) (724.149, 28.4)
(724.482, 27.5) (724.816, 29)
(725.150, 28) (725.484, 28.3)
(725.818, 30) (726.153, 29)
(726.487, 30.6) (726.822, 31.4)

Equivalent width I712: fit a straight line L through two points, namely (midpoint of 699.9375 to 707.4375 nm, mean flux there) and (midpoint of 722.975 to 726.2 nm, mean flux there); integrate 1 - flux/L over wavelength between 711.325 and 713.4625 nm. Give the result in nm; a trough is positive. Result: 0.29 nm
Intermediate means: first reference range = 28.8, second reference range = 28.3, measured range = 24.6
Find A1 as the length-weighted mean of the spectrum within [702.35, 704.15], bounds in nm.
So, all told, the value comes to 29.7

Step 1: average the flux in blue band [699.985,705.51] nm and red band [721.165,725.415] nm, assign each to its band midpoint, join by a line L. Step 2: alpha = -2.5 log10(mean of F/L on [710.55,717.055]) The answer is 0.17 mag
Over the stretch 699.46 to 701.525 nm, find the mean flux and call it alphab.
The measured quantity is 27.7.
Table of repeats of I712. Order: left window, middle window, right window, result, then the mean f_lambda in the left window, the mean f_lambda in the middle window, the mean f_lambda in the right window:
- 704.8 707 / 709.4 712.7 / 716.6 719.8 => 0.15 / 27.9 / 25.9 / 26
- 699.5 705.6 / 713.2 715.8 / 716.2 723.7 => 0.39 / 29.2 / 23.1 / 26.3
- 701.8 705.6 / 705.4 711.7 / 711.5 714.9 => 0.08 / 30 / 26.5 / 23.8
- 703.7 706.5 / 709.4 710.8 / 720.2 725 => 0.16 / 29.4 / 25.4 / 27.2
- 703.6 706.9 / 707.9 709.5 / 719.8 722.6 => 0.14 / 29.2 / 26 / 26.3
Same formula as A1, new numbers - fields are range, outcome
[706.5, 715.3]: 25.3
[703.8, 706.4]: 29.4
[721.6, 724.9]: 28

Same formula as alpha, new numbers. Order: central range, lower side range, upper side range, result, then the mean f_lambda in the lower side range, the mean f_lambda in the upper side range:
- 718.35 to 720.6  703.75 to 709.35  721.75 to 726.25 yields 0.087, 28.2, 28.3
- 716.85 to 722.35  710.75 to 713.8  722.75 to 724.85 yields 0.029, 24.7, 28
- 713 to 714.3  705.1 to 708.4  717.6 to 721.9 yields 0.200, 27.7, 26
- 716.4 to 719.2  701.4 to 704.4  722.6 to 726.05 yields 0.108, 29.5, 28.3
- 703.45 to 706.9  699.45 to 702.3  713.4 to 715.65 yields -0.106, 27.9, 23.2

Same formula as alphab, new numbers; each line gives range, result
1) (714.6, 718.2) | 24.6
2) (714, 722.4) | 25.4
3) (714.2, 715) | 22.9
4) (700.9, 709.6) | 28.3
